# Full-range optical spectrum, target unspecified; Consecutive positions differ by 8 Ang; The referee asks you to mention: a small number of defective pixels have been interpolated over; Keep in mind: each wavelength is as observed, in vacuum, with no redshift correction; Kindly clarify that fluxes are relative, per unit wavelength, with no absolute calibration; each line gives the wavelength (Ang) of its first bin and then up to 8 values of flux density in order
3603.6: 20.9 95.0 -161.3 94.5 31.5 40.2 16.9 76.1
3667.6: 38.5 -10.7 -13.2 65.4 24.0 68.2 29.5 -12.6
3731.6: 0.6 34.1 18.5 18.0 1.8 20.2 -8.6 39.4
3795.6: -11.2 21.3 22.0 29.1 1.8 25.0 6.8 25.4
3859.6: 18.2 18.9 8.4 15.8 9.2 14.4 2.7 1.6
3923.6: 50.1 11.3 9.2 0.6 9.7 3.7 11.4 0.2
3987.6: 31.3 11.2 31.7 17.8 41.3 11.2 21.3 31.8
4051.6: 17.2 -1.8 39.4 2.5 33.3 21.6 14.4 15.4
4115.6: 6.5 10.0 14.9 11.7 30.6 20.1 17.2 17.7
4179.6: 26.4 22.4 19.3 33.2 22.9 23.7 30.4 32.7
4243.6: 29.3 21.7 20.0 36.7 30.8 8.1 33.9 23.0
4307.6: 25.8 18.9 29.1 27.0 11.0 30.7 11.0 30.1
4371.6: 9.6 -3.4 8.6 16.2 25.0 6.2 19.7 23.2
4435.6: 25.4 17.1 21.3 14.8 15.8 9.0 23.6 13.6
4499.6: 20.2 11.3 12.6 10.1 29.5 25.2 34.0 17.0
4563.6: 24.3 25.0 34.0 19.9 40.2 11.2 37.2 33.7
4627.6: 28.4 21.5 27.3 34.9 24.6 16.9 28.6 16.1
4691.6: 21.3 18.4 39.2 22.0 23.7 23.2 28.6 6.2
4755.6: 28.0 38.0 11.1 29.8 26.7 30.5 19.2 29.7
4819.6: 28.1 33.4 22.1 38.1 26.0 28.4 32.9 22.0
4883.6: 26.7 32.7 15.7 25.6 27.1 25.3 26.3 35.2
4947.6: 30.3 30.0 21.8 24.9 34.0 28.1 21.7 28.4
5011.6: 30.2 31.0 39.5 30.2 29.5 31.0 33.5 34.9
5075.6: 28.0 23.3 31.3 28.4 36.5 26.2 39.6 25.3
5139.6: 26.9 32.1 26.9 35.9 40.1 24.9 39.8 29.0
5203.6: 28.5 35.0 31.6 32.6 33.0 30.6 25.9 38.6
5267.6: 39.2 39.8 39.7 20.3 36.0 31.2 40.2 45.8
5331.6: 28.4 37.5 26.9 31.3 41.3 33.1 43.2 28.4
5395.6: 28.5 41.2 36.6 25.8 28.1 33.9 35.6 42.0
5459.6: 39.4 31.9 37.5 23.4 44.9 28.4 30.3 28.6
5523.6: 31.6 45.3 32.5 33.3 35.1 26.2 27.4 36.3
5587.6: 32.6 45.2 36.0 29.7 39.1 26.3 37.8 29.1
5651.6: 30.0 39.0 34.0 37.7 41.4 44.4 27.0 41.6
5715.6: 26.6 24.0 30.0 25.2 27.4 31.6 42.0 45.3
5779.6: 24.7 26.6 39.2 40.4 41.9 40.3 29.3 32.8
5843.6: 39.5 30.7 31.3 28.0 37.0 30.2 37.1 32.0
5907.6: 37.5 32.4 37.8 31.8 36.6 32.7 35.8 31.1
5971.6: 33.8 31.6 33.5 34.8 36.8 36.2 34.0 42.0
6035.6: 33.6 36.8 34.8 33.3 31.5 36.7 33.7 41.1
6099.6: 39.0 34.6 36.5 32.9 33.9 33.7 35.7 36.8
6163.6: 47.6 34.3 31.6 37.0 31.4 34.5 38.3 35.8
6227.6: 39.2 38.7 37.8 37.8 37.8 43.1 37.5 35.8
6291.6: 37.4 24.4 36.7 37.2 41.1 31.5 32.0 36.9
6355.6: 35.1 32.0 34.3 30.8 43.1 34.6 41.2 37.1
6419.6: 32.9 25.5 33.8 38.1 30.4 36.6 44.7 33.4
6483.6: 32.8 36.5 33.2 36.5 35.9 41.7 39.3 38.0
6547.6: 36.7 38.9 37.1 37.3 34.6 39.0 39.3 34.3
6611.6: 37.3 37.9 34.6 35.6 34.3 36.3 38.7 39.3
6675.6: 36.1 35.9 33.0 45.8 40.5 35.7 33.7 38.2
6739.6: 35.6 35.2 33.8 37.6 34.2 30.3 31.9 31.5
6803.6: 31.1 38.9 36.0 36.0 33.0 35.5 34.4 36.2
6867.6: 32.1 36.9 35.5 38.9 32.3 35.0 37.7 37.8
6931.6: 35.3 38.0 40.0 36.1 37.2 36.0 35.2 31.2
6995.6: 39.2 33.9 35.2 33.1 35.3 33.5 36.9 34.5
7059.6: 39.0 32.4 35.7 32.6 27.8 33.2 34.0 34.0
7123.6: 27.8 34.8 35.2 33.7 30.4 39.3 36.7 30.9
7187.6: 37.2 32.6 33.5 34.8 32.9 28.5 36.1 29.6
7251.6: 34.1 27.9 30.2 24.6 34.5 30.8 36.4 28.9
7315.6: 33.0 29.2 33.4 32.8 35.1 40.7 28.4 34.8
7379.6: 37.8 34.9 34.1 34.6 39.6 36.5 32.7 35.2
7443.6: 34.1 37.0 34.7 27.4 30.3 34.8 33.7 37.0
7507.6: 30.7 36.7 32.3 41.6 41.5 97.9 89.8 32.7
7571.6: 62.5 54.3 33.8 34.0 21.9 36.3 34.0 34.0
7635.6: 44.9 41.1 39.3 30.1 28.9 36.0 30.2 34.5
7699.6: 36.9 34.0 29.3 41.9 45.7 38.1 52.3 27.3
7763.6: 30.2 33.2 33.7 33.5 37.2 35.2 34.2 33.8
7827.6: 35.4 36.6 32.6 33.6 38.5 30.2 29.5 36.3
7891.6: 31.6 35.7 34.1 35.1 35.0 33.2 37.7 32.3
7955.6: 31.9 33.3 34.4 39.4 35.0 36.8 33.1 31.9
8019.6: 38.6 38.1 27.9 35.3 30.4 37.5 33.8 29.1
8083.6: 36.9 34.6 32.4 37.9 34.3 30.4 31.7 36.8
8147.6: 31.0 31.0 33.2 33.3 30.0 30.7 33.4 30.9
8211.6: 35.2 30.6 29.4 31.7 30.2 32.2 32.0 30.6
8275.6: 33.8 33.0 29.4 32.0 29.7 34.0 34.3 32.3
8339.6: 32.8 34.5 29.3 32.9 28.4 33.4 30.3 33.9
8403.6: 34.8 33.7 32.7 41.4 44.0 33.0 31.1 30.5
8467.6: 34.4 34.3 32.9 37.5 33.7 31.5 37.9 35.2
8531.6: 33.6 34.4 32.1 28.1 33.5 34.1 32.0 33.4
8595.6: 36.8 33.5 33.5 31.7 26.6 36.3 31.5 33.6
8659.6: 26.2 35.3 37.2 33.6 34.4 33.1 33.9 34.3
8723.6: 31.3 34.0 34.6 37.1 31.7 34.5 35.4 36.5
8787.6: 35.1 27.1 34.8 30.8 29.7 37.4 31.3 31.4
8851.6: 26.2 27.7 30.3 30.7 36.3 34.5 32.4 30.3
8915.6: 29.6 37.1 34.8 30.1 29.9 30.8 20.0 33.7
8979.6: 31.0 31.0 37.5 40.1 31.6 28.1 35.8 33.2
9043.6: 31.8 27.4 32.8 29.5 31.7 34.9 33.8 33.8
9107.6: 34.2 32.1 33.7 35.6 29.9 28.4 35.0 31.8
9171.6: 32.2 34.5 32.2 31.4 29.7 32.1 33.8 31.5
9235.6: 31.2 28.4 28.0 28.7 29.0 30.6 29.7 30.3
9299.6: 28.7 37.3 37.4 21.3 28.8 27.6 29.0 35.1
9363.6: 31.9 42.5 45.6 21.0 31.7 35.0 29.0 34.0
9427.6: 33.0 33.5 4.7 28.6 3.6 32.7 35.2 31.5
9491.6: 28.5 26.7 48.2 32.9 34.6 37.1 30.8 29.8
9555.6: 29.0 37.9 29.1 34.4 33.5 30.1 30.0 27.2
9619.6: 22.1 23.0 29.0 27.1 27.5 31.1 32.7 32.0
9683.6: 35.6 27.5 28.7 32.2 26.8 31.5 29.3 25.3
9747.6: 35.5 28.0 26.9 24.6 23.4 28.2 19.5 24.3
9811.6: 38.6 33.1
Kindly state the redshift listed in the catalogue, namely 0.150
